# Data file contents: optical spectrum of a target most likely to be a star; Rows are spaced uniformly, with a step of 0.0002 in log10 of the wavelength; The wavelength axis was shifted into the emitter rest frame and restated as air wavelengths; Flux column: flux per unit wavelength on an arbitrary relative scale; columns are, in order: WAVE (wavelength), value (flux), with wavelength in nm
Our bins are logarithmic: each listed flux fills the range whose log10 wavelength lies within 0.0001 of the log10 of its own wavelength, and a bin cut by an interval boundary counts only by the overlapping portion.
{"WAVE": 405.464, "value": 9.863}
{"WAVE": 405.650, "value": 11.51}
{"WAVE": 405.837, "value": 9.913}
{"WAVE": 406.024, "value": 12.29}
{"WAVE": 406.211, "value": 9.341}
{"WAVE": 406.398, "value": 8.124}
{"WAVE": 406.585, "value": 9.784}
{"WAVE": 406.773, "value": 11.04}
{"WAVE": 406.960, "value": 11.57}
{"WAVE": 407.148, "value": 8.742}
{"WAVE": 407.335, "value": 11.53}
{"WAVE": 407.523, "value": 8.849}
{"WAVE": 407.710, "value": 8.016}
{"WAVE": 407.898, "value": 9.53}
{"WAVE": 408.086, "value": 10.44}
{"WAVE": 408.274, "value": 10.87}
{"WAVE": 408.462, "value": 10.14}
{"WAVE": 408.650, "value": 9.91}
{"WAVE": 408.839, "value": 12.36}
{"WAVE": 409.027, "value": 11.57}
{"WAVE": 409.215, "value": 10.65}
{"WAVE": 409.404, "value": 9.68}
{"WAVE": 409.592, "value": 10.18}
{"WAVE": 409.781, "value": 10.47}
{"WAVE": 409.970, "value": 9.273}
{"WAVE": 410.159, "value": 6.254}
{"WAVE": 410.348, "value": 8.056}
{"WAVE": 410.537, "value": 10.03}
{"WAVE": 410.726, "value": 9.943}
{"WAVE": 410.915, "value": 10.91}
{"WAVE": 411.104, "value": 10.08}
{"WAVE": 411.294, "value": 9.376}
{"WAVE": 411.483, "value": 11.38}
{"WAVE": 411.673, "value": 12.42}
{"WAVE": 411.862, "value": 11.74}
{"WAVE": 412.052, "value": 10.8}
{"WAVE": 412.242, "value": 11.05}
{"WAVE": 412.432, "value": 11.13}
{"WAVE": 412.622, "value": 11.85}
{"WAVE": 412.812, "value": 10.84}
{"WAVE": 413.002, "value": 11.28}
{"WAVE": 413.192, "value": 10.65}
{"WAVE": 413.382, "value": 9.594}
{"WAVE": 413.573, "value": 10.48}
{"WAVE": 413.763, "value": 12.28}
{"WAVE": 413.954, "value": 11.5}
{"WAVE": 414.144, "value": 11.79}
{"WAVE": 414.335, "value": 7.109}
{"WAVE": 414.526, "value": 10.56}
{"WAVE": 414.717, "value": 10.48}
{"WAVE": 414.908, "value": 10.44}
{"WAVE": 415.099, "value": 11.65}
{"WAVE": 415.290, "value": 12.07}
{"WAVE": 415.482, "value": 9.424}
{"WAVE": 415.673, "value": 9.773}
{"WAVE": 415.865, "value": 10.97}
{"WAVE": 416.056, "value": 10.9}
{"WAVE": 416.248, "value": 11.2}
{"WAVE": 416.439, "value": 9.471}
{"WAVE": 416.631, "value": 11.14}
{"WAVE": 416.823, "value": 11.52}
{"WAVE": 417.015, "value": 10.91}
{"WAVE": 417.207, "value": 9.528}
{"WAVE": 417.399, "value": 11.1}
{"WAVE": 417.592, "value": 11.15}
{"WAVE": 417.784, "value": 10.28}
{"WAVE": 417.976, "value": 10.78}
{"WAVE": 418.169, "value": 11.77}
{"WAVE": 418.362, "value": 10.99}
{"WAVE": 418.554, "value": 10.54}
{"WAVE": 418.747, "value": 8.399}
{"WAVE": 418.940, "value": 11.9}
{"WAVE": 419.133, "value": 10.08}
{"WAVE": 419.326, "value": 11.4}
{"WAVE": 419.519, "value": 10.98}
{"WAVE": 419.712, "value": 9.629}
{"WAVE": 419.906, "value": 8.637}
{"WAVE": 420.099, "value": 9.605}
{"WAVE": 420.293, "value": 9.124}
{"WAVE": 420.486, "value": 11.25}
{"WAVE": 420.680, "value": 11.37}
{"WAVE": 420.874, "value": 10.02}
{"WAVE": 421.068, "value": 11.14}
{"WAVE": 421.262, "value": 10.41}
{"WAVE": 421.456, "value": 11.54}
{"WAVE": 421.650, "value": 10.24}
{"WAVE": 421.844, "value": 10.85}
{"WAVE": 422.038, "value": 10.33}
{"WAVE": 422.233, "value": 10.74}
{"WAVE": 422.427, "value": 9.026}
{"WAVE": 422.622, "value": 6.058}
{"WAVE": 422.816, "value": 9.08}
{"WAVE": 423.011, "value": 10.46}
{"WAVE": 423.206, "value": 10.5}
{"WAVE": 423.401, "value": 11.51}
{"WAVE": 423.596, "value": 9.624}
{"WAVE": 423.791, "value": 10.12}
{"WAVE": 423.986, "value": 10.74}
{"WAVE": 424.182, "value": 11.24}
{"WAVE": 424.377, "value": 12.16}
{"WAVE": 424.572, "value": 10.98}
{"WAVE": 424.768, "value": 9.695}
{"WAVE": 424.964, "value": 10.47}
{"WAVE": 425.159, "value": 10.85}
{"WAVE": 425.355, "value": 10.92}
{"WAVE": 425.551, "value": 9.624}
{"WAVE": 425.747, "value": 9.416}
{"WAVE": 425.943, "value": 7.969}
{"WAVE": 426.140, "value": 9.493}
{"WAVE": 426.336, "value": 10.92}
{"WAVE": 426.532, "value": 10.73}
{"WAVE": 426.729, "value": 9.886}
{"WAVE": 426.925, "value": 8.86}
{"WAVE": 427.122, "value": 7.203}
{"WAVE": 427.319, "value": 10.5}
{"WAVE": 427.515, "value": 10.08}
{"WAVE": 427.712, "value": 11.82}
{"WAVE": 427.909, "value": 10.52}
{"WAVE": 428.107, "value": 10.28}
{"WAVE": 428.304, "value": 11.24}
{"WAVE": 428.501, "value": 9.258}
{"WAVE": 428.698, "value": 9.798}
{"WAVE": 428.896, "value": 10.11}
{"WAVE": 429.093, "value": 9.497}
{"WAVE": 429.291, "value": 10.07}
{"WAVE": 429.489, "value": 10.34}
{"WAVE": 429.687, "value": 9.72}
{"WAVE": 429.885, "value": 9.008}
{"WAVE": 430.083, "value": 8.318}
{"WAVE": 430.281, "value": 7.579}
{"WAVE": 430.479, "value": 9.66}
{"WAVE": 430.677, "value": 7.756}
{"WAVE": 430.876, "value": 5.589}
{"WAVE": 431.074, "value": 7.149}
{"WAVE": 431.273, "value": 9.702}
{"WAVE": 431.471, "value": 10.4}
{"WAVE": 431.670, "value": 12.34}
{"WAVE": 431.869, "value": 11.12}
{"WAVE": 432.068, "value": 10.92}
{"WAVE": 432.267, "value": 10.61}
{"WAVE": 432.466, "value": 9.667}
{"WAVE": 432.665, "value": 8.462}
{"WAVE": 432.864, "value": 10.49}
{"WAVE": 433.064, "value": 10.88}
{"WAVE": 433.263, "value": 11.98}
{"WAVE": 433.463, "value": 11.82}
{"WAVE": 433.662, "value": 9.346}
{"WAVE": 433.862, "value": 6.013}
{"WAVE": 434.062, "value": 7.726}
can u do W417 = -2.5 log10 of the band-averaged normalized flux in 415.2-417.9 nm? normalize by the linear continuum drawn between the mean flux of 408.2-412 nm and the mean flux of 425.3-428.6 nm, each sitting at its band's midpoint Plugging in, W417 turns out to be -0.06 mag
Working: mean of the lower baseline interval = 10.3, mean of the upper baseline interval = 9.91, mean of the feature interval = 10.7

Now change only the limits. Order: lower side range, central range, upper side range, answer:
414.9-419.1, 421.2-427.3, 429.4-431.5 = -0.054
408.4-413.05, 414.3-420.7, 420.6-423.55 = -0.020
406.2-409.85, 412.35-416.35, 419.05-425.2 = -0.056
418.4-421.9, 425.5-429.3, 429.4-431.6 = -0.075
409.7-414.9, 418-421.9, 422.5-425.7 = -0.020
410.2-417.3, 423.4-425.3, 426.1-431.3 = -0.098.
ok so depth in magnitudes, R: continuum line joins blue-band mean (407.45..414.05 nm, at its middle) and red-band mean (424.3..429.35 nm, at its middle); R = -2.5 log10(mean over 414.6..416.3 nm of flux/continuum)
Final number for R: -0.05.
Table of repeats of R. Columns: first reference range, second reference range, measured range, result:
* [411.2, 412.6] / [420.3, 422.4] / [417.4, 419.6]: 0.00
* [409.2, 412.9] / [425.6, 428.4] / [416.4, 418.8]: -0.05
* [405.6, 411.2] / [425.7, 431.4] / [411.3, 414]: -0.13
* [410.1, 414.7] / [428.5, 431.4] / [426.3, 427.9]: -0.09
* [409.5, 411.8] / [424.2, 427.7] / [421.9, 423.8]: 0.03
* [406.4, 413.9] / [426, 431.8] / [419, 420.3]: -0.01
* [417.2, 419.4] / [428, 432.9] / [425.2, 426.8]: 0.01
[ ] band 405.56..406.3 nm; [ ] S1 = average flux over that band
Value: 10.8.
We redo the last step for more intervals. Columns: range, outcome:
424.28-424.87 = 10.9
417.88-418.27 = 11.3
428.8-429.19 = 9.82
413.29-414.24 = 11.1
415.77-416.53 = 10.7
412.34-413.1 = 11.3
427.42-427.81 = 11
